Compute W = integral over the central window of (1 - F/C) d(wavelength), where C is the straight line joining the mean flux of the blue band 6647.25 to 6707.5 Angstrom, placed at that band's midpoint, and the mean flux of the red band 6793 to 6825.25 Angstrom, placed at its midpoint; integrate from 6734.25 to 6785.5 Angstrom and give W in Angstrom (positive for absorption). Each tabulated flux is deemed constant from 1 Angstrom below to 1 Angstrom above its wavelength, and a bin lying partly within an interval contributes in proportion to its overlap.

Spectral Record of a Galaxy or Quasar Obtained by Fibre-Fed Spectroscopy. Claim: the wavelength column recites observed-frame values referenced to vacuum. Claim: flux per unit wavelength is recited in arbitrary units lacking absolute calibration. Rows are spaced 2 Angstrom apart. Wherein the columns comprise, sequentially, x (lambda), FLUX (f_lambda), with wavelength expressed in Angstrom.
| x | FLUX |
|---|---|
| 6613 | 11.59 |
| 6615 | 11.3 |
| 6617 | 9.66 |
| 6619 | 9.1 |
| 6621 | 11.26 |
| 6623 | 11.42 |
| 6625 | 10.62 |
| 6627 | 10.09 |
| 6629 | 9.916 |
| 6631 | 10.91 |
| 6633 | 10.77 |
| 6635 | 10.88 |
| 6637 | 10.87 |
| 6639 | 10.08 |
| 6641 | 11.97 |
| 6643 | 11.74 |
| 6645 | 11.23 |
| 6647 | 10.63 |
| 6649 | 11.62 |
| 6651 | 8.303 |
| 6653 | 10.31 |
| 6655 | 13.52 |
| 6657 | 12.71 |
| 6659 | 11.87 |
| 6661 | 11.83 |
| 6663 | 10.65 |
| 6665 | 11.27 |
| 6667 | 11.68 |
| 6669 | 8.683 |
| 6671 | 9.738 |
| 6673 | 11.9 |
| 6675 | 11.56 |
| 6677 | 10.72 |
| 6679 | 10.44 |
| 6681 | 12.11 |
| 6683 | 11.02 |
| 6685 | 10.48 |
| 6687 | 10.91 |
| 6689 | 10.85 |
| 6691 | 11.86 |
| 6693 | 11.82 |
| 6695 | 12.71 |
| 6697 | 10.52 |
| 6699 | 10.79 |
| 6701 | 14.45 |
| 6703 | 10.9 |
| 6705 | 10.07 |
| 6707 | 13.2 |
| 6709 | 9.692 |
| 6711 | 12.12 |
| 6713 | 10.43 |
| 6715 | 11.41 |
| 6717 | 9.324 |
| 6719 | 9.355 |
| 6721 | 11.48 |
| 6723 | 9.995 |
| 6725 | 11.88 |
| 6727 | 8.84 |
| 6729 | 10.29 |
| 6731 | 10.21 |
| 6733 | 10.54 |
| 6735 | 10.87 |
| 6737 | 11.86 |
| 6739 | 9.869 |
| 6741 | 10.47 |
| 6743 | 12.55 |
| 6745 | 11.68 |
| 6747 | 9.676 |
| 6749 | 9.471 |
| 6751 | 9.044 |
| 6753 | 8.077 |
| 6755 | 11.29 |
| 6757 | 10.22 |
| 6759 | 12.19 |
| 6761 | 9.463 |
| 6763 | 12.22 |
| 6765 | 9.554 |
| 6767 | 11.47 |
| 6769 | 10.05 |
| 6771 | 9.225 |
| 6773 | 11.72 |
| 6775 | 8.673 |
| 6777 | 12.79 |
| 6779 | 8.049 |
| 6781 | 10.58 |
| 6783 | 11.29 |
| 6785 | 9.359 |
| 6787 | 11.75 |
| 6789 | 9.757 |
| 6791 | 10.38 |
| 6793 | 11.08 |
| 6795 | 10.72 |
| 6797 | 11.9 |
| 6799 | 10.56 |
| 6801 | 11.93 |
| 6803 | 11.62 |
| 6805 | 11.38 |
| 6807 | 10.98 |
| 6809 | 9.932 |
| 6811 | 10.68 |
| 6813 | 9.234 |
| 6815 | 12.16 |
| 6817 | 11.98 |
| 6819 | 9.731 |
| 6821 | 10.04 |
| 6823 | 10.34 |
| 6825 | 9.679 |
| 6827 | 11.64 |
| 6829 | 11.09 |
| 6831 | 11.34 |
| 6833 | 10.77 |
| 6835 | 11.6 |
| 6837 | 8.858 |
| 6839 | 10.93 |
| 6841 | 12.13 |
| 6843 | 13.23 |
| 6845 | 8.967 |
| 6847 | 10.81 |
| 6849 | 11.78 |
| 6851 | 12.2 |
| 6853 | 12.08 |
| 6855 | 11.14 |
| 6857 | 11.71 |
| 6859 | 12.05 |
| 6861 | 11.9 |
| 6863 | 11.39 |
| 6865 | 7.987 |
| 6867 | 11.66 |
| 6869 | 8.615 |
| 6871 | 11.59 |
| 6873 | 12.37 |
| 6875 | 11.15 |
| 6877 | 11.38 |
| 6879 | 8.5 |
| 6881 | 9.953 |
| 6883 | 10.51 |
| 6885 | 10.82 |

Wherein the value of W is 2.5 Angstrom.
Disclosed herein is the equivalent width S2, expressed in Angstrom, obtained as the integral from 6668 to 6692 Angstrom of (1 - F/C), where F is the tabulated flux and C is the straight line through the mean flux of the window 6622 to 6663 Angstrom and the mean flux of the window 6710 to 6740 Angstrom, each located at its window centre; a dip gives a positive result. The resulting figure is -0.1 Angstrom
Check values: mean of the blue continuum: 11.1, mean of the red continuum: 10.6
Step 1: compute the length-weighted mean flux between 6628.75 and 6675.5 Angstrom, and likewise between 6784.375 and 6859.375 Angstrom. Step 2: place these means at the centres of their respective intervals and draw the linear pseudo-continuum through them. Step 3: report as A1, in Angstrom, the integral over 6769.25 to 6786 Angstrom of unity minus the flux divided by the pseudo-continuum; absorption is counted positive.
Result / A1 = 1.2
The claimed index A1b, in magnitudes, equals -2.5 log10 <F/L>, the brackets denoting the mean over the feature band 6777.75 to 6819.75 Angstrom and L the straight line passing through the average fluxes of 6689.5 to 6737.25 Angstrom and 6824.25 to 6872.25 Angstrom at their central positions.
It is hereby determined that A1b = 0.031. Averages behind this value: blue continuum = 11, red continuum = 11.1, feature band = 10.7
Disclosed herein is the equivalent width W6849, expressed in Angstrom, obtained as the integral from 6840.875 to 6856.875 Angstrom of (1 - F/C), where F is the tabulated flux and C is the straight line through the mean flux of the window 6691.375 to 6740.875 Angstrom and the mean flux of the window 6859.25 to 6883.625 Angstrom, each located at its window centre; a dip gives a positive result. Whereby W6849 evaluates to -1.3 Angstrom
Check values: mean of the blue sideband 10.9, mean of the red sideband 10.6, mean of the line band 11.5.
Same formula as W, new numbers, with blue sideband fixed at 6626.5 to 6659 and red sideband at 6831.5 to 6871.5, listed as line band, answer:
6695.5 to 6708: -0.8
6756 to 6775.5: 0.9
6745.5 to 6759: 1.4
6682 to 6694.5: -0.2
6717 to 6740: 1.3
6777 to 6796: 1.0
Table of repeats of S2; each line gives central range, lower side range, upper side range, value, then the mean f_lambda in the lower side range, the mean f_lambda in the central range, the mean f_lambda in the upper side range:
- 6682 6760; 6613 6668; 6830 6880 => 1.24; 11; 10.8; 11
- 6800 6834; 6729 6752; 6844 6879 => 0.00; 10.6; 10.9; 11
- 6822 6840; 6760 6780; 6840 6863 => 0.96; 10.3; 10.7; 11.6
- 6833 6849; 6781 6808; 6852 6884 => -0.10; 11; 11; 10.9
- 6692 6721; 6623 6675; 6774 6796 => -1.29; 11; 11.2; 10.4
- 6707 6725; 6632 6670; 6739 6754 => -0.48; 11.1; 10.7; 10.1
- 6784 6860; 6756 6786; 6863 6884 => -4.00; 10.5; 11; 10.4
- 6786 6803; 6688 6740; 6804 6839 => -0.46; 11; 11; 10.7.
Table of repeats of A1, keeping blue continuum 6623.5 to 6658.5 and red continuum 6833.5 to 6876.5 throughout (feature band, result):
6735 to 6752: 0.71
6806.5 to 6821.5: 0.70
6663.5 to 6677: 0.25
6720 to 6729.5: 0.46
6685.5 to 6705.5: -0.88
